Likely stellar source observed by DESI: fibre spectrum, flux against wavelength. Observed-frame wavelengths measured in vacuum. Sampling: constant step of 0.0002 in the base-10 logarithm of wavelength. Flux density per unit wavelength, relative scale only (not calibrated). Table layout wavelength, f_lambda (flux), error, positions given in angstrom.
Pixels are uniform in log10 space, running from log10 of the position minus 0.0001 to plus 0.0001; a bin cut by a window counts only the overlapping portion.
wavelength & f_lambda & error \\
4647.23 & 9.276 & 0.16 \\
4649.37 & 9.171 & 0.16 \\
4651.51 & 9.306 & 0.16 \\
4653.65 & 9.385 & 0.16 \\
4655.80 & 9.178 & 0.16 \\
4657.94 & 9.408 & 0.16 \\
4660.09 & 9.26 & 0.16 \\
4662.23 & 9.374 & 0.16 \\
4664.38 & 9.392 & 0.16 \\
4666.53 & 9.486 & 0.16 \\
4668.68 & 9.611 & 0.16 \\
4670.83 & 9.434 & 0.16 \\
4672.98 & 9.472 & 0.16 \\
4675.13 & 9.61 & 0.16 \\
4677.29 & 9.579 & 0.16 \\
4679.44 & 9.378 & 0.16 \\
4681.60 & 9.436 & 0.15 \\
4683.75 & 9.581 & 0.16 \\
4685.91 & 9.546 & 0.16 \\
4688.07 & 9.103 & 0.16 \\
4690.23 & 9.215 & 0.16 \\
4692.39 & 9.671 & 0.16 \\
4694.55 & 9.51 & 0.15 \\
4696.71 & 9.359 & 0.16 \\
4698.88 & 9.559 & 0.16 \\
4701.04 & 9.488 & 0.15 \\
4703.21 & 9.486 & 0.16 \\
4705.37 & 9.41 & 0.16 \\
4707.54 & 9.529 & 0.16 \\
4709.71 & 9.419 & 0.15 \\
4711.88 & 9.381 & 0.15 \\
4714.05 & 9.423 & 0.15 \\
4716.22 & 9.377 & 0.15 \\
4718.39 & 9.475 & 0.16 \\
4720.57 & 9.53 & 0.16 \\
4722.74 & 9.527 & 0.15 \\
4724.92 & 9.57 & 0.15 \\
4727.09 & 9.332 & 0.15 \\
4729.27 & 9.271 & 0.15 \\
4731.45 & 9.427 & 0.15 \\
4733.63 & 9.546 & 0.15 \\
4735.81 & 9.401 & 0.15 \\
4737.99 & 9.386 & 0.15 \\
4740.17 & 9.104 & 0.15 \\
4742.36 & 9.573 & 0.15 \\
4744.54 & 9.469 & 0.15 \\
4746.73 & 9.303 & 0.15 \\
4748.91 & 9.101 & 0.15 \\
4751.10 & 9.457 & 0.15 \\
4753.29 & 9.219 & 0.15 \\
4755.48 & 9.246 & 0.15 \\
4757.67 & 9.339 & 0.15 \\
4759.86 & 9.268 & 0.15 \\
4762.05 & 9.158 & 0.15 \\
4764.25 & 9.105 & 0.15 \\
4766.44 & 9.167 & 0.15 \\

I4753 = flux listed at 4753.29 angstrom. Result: 9.219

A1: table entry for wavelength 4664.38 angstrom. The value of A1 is 9.392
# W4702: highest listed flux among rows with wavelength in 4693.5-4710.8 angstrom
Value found 9.559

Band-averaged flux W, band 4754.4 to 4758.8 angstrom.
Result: 9.3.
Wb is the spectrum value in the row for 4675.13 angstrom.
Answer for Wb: 9.61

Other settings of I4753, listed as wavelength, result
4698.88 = 9.559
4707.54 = 9.529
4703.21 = 9.486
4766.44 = 9.167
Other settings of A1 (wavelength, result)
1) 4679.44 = 9.378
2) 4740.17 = 9.104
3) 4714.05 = 9.423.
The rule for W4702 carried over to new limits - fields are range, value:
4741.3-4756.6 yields 9.573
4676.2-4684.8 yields 9.581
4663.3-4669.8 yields 9.611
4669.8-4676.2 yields 9.61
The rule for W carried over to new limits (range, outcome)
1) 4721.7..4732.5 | 9.42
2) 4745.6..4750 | 9.21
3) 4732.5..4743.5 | 9.4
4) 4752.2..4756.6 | 9.23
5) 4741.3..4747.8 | 9.45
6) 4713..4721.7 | 9.45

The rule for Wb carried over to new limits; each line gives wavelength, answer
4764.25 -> 9.105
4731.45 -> 9.427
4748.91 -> 9.101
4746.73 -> 9.303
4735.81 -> 9.401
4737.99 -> 9.386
